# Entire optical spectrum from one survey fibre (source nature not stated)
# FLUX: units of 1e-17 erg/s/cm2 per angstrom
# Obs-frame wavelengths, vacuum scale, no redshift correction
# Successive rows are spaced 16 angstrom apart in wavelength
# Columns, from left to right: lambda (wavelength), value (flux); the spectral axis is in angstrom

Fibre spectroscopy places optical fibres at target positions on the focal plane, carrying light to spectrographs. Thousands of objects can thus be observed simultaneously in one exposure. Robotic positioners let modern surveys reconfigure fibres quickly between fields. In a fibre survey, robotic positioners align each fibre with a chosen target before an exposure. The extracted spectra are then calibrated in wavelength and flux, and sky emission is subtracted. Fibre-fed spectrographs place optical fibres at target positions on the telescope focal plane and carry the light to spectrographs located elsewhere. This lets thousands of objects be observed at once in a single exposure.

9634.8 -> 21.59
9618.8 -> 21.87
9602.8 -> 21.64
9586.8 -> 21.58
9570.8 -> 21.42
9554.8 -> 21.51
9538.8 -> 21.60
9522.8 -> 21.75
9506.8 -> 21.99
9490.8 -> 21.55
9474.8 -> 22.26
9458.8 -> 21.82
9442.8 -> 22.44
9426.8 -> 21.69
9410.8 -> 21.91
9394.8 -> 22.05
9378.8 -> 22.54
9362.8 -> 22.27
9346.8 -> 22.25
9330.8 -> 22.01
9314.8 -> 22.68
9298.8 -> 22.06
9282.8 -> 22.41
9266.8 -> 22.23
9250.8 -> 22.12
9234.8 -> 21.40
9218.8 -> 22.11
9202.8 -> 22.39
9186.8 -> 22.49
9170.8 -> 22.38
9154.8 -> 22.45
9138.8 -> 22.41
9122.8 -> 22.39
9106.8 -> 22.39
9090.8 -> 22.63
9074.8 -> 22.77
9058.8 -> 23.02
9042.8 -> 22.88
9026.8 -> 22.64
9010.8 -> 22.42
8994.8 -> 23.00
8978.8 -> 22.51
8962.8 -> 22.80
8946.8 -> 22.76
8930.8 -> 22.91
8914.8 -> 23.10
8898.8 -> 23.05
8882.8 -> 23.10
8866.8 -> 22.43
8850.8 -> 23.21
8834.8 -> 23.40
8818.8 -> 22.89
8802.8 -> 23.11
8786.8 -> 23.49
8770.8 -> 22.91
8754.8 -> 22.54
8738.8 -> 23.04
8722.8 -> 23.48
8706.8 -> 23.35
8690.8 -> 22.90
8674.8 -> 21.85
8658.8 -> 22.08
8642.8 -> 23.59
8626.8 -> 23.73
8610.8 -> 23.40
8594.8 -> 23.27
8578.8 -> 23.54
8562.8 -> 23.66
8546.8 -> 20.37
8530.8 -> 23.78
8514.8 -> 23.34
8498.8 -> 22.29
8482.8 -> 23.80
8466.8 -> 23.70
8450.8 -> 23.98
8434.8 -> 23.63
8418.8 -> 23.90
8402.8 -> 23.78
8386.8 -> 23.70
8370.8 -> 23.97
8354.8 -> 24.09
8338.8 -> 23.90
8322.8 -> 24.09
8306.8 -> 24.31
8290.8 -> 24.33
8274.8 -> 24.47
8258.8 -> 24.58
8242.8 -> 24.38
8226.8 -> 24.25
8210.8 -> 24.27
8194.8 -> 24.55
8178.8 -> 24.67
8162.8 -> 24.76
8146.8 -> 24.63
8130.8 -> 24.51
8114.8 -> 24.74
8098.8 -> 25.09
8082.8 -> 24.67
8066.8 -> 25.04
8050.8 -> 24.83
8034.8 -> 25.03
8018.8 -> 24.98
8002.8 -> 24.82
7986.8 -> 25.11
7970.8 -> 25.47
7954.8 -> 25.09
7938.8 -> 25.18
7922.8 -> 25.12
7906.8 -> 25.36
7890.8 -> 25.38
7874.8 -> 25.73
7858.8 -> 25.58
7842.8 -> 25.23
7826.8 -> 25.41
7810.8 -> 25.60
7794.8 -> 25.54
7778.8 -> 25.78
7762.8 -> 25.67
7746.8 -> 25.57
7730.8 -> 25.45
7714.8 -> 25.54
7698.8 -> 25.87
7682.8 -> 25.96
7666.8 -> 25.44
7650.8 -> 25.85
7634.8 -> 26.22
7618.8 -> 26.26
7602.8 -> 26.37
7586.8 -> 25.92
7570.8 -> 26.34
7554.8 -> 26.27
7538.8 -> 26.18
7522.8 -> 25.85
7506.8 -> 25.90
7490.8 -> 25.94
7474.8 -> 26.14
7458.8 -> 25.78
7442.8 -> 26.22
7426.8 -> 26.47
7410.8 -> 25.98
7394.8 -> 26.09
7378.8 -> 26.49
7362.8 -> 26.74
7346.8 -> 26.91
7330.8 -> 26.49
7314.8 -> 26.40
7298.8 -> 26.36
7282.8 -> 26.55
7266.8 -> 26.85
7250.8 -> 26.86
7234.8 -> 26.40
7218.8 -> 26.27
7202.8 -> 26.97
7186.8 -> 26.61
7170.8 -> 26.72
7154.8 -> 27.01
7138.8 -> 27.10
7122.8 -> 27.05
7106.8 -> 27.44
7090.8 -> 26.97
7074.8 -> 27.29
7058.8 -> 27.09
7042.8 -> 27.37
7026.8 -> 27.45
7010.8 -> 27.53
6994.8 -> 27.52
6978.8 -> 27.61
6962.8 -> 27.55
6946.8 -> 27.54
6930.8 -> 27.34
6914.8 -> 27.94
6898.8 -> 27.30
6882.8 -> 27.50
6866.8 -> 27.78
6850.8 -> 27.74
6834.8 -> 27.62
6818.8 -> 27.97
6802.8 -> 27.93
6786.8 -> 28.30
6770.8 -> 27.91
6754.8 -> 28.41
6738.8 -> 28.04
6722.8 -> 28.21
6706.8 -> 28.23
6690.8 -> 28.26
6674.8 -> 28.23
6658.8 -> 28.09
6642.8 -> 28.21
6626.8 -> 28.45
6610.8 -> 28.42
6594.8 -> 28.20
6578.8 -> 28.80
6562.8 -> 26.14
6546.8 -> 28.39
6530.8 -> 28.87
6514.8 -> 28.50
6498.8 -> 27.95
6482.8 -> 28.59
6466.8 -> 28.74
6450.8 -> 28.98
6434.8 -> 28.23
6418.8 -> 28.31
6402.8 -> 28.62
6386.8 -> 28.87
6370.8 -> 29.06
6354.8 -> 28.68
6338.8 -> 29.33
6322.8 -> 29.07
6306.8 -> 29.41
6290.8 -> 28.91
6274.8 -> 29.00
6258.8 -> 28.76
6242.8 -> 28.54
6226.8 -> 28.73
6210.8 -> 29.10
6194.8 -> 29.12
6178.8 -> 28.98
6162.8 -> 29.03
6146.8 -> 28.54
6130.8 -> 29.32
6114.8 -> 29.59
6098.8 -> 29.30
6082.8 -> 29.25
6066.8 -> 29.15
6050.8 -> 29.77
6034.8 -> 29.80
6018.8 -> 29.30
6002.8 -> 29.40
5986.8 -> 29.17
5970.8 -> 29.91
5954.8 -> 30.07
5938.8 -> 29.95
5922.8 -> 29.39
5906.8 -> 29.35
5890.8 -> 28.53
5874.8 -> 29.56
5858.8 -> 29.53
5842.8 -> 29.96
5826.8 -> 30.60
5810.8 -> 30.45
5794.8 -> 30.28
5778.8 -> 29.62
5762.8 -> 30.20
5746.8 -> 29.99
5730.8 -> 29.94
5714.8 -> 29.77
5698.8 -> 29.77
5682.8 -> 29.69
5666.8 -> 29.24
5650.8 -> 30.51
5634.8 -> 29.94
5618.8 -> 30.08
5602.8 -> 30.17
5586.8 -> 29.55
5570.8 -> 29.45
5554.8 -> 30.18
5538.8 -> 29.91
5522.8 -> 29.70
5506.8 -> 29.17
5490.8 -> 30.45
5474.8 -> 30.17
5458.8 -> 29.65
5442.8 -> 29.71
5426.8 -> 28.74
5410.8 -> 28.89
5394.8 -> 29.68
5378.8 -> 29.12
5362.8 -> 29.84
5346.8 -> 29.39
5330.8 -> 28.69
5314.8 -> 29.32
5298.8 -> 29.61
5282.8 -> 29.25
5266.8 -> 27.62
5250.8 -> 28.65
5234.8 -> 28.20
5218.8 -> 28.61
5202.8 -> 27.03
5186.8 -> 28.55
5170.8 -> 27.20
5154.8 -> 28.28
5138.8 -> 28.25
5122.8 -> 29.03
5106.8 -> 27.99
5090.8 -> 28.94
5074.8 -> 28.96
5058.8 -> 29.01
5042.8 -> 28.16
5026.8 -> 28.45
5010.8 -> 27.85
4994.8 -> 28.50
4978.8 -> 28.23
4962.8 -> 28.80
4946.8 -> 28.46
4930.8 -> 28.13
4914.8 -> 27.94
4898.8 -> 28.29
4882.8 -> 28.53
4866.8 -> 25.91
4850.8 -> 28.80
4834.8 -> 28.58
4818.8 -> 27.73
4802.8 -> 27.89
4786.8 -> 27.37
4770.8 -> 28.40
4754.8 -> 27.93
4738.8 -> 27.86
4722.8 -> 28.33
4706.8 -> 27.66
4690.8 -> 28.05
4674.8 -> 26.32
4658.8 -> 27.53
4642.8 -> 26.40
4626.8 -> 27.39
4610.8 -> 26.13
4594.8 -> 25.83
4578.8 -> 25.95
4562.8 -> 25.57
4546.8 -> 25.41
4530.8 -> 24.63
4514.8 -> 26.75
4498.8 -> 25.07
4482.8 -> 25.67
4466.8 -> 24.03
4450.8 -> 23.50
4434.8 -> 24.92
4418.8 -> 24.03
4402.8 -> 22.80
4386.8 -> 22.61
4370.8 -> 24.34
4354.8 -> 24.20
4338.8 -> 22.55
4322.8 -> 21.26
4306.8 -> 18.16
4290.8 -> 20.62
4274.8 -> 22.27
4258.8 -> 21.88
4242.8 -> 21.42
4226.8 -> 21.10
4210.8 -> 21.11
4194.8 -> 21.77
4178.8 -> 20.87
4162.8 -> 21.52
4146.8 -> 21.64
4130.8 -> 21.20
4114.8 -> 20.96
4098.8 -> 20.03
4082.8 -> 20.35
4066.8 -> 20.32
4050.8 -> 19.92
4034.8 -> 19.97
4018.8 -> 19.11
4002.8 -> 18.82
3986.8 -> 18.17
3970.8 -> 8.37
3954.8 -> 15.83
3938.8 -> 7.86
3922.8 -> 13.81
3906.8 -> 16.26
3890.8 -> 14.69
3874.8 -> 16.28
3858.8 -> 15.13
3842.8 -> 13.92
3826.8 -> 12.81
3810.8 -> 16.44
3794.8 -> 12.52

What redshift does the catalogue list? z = 0.00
